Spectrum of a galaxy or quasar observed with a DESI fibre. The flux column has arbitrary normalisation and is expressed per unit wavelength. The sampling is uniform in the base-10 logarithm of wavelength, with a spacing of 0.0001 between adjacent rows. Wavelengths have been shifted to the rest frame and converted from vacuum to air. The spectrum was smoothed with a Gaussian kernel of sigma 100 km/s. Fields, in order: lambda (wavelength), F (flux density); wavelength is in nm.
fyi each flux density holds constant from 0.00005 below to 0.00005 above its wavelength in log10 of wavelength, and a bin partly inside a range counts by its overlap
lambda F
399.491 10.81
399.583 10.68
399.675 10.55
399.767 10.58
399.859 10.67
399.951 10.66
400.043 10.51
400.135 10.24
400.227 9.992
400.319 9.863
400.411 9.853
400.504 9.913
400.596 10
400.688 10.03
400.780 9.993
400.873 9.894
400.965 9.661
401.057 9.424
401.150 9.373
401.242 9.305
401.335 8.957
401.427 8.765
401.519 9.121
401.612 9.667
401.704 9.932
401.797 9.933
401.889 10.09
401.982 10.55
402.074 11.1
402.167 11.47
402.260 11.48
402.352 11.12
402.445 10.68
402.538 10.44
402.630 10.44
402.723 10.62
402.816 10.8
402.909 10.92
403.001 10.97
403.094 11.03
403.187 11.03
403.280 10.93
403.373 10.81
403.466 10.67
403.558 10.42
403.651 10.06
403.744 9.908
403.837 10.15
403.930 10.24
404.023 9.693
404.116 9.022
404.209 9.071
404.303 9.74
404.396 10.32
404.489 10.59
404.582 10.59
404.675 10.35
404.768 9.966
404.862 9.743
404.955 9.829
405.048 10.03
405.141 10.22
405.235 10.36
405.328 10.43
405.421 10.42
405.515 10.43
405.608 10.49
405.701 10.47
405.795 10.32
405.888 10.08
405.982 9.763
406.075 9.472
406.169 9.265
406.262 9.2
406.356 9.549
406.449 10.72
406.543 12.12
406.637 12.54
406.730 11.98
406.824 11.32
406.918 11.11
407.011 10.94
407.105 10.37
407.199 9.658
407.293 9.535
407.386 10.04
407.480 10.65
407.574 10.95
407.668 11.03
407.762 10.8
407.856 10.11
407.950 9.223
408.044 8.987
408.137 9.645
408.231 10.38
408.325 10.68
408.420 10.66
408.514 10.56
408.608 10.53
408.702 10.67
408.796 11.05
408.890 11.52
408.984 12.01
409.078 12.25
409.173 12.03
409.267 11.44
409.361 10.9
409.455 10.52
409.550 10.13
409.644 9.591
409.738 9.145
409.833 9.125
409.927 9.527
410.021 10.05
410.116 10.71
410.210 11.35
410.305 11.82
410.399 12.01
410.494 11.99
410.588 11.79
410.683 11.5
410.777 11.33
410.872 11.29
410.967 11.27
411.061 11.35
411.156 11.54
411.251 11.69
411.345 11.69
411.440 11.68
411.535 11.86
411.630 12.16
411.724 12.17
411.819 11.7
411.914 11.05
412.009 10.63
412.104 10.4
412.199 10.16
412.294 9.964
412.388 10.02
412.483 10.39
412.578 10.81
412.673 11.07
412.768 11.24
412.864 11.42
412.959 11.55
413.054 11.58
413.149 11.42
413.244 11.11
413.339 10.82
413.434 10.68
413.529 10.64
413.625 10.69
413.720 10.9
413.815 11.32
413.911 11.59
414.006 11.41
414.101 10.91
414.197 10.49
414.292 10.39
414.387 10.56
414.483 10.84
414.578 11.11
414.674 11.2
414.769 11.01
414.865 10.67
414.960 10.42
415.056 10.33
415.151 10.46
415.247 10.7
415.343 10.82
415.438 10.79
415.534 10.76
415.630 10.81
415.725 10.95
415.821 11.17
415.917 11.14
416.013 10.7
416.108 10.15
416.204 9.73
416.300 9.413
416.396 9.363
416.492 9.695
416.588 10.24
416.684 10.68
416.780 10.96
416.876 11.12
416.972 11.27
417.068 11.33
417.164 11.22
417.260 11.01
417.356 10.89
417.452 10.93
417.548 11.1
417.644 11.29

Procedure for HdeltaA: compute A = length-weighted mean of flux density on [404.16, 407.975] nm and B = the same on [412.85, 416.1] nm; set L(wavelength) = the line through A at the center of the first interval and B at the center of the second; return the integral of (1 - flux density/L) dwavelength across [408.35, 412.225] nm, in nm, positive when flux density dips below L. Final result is -0.17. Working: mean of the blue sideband 10.3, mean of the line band 11.1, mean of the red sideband 10.9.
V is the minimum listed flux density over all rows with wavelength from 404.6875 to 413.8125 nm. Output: 8.987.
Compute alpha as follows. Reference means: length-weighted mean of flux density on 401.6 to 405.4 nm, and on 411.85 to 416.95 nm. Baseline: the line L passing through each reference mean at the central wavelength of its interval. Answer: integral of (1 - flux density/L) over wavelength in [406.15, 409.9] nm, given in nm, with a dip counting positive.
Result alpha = -0.02 nm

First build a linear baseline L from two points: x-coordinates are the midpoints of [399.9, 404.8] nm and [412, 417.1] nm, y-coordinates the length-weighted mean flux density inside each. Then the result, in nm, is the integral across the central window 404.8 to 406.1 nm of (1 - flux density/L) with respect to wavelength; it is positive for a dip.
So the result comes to 0.02 nm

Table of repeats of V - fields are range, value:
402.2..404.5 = 9.022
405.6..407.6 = 9.2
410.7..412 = 11.05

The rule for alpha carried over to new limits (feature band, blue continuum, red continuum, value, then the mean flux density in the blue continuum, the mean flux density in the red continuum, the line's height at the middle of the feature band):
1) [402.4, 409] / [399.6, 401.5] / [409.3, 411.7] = 0.06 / 9.92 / 11.1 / 10.5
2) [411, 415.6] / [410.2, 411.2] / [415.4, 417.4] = 0.06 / 11.6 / 10.6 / 11.1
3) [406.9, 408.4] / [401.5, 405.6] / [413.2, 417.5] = 0.03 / 10.4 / 10.7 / 10.5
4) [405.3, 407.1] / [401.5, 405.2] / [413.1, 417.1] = -0.02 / 10.4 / 10.7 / 10.4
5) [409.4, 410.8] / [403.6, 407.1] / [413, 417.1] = -0.02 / 10.3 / 10.8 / 10.5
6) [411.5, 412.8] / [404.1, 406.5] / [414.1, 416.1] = -0.05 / 10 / 10.8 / 10.5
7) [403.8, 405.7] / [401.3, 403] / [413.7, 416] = 0.07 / 10.4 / 10.9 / 10.5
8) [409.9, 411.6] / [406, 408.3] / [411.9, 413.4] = -0.11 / 10.4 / 10.8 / 10.7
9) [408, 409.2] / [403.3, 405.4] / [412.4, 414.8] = -0.04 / 10.1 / 11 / 10.5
